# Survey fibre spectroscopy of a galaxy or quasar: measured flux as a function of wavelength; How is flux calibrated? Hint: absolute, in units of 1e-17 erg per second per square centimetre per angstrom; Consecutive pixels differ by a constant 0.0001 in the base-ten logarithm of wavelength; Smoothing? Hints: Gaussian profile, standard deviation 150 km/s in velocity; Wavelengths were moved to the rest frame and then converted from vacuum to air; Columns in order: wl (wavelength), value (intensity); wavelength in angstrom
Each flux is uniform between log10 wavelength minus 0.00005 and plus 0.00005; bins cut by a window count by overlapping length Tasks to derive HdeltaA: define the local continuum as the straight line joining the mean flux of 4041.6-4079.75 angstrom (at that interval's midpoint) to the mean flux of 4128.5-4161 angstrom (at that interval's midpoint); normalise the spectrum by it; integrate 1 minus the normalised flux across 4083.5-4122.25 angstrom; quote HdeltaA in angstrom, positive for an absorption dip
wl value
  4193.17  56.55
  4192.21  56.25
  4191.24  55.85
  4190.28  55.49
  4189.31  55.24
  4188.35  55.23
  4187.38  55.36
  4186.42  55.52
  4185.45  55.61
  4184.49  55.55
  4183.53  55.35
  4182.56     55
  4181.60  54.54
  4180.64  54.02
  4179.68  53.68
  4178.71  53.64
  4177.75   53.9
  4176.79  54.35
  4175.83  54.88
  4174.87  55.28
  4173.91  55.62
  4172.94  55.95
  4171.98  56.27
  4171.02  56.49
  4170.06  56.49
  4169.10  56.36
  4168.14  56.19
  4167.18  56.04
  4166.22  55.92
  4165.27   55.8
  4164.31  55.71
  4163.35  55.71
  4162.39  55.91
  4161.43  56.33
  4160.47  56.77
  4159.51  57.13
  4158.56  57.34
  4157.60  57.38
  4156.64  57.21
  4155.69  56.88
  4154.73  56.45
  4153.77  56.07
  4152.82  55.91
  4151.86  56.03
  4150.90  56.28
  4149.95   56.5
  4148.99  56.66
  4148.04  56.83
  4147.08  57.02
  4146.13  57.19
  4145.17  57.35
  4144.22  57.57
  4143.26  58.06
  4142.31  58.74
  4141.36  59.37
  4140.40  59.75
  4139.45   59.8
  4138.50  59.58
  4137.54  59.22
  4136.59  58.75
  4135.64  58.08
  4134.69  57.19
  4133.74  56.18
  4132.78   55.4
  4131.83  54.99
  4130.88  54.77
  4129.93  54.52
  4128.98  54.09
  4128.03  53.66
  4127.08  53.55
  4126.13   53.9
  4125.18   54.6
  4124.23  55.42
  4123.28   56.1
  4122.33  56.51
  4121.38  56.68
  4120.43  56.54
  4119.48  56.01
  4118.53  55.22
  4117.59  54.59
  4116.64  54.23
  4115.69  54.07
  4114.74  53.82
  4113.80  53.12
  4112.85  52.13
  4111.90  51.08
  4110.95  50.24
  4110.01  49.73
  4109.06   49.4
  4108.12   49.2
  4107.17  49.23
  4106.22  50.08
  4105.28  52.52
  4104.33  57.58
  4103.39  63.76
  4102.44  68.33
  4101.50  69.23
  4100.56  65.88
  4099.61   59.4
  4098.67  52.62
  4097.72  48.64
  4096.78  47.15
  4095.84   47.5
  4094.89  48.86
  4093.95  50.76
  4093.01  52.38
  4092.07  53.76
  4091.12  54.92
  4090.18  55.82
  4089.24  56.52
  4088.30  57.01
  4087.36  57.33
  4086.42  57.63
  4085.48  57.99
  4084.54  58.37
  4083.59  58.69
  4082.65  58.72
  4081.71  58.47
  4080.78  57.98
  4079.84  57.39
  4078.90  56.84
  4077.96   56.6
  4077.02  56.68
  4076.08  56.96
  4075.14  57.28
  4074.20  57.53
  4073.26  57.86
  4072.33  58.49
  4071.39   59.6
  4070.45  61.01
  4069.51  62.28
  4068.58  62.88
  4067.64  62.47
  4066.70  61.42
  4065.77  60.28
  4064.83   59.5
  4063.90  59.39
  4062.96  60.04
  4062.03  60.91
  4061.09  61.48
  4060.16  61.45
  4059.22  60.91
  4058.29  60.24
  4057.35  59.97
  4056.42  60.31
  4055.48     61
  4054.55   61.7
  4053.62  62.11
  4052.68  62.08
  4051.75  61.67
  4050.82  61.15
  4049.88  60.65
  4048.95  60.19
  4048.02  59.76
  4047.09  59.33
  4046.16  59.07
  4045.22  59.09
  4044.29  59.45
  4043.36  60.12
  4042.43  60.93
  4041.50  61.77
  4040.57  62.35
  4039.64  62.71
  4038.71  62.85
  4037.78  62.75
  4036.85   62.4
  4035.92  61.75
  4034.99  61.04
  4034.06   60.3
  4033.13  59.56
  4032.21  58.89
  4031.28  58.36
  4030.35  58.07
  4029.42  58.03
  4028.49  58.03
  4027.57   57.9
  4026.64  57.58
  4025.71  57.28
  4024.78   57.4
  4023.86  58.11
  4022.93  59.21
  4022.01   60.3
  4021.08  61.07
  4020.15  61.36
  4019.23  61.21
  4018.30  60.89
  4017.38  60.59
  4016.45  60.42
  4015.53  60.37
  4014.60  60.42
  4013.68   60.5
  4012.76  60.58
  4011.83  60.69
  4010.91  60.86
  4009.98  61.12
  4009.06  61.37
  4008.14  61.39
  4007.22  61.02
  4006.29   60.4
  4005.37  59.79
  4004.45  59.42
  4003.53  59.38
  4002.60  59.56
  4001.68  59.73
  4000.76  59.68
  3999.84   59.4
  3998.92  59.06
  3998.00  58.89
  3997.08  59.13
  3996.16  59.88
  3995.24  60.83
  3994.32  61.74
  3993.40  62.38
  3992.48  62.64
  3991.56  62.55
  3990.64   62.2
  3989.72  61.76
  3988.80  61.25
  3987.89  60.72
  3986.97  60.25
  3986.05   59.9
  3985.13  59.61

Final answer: 2.5 angstrom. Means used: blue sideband 60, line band 54.8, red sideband 57.1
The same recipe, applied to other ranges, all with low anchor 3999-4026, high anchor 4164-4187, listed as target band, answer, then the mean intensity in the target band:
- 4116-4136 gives 0.5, 55.3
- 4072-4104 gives 0.6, 56.9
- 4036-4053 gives -0.5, 61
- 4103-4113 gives 0.9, 52.2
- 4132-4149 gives -0.5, 57.9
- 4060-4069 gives -0.4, 61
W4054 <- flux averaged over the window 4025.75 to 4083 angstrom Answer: 59.9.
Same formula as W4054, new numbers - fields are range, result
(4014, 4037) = 59.6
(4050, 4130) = 56.9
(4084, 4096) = 54.7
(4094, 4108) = 55.4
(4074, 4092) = 57.2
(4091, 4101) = 52.7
